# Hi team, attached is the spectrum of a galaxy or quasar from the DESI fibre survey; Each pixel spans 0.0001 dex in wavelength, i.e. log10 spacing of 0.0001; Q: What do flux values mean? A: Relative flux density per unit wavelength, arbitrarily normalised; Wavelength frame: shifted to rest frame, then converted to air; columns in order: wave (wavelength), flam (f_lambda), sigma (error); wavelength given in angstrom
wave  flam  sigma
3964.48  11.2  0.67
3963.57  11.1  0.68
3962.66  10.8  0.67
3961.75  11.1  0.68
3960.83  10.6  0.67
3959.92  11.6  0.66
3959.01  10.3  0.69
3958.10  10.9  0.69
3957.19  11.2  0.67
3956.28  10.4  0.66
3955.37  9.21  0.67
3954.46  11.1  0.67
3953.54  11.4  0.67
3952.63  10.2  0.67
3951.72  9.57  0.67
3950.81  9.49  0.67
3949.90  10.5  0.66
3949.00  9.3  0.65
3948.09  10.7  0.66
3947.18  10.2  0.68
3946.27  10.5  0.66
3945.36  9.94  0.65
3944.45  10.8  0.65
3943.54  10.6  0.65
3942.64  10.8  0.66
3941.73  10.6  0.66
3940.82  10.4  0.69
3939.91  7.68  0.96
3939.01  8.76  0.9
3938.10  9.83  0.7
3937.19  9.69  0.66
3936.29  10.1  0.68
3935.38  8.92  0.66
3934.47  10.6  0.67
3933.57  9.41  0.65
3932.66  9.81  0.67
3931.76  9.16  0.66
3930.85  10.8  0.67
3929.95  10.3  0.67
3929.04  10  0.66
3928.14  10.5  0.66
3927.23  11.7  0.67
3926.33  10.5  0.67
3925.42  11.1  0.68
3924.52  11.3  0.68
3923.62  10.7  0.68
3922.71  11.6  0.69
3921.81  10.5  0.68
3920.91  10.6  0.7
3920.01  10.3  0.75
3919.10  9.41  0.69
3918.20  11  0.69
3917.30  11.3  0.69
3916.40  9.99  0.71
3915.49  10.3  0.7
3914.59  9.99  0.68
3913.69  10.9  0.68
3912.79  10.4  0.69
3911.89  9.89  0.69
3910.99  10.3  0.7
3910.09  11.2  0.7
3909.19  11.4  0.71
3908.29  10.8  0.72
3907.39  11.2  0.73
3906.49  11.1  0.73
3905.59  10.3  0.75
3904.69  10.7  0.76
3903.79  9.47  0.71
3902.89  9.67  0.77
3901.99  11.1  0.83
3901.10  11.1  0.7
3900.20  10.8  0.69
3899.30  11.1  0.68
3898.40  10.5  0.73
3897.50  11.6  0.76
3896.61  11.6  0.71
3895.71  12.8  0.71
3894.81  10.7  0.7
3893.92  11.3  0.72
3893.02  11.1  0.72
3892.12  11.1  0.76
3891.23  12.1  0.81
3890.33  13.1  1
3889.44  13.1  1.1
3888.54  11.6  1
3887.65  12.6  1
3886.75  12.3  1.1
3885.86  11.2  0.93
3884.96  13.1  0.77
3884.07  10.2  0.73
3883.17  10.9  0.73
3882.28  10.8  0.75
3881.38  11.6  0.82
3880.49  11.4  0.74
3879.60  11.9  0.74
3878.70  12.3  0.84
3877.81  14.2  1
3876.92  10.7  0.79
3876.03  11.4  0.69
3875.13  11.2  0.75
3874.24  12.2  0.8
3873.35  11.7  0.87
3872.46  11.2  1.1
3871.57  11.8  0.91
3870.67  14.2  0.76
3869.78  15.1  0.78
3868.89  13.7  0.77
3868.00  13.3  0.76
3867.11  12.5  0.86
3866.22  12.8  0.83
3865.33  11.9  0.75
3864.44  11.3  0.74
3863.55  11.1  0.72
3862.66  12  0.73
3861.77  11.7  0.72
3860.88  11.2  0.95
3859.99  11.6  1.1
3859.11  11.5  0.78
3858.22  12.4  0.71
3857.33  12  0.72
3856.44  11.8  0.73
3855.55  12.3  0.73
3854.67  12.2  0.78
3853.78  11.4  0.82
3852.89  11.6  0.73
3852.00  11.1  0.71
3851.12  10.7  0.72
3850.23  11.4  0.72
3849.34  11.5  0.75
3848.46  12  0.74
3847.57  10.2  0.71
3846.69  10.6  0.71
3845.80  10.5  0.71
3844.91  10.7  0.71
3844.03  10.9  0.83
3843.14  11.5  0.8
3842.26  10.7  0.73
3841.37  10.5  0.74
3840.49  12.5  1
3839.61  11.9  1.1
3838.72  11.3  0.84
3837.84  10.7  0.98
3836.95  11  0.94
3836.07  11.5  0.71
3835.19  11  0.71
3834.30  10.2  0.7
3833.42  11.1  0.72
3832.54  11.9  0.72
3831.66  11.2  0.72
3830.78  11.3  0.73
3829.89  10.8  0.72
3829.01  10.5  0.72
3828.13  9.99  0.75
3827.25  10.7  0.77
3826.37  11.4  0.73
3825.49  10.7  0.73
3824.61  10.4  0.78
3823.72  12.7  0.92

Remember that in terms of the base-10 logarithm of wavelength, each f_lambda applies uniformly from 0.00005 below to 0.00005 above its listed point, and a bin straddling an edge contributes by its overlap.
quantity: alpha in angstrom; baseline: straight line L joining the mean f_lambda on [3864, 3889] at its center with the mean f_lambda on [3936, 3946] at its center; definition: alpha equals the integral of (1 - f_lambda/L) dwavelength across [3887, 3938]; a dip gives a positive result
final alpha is 0.5 angstrom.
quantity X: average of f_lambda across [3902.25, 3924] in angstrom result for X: 10.5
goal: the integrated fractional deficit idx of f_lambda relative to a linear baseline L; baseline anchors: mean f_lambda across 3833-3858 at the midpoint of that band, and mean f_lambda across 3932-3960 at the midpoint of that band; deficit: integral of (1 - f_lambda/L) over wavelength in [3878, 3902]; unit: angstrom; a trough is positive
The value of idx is -2.0 angstrom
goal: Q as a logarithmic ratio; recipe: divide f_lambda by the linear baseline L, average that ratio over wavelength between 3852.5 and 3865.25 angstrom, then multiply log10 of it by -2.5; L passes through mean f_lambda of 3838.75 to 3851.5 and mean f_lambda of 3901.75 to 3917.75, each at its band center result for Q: -0.070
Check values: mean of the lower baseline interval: 11.1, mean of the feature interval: 11.7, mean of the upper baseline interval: 10.5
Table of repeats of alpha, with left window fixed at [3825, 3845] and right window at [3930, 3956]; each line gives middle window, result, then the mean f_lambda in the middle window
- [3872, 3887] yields -1.46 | 11.7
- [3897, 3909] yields -0.40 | 10.7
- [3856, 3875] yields -2.59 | 12.2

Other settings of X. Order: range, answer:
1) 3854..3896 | 12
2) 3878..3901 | 11.6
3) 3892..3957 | 10.5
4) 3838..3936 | 11.3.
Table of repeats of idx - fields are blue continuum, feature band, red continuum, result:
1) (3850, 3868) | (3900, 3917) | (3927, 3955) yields 0.3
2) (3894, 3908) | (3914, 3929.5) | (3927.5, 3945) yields -0.4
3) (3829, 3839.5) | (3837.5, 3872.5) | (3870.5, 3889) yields -1.0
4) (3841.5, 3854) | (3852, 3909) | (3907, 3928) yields -4.3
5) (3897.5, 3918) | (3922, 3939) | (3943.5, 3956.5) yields 0.2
